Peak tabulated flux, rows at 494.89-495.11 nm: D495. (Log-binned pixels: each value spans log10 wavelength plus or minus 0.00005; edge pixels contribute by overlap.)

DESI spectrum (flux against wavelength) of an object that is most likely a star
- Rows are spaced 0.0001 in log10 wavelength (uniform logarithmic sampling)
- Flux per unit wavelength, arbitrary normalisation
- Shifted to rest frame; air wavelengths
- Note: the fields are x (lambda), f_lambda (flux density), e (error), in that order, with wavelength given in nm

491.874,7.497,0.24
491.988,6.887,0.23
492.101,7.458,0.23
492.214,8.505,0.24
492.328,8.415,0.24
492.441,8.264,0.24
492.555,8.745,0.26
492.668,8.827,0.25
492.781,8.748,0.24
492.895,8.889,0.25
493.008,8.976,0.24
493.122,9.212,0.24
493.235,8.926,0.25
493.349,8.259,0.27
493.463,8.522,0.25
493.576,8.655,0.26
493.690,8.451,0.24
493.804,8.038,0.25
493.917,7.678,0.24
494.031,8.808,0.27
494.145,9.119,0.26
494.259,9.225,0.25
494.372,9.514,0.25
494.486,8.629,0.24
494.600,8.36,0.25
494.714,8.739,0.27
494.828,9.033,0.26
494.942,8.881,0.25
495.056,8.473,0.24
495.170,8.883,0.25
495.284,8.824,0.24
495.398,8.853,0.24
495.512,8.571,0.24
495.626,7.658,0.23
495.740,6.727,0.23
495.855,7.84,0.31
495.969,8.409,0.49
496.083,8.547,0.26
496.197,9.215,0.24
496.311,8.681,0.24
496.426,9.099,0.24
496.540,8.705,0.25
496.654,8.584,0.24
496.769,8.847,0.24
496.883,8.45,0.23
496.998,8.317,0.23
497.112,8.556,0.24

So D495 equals 8.881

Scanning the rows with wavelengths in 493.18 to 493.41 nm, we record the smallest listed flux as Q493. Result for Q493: 8.259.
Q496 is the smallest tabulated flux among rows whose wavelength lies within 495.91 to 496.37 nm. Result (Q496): 8.409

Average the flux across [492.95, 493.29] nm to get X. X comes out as 9.05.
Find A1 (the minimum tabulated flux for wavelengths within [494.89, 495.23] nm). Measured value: 8.473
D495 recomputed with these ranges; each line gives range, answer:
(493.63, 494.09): 8.808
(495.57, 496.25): 9.215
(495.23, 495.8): 8.853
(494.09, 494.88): 9.514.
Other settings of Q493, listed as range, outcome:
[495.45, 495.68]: 7.658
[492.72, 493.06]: 8.748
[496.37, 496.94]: 8.45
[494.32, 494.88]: 8.36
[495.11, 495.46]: 8.824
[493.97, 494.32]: 8.808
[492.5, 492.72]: 8.745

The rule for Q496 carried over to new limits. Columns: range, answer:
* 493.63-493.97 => 7.678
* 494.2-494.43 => 9.225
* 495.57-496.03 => 6.727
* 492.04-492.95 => 7.458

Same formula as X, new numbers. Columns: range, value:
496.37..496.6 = 8.92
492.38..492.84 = 8.65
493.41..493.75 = 8.54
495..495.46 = 8.76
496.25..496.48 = 8.88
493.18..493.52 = 8.56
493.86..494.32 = 8.73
